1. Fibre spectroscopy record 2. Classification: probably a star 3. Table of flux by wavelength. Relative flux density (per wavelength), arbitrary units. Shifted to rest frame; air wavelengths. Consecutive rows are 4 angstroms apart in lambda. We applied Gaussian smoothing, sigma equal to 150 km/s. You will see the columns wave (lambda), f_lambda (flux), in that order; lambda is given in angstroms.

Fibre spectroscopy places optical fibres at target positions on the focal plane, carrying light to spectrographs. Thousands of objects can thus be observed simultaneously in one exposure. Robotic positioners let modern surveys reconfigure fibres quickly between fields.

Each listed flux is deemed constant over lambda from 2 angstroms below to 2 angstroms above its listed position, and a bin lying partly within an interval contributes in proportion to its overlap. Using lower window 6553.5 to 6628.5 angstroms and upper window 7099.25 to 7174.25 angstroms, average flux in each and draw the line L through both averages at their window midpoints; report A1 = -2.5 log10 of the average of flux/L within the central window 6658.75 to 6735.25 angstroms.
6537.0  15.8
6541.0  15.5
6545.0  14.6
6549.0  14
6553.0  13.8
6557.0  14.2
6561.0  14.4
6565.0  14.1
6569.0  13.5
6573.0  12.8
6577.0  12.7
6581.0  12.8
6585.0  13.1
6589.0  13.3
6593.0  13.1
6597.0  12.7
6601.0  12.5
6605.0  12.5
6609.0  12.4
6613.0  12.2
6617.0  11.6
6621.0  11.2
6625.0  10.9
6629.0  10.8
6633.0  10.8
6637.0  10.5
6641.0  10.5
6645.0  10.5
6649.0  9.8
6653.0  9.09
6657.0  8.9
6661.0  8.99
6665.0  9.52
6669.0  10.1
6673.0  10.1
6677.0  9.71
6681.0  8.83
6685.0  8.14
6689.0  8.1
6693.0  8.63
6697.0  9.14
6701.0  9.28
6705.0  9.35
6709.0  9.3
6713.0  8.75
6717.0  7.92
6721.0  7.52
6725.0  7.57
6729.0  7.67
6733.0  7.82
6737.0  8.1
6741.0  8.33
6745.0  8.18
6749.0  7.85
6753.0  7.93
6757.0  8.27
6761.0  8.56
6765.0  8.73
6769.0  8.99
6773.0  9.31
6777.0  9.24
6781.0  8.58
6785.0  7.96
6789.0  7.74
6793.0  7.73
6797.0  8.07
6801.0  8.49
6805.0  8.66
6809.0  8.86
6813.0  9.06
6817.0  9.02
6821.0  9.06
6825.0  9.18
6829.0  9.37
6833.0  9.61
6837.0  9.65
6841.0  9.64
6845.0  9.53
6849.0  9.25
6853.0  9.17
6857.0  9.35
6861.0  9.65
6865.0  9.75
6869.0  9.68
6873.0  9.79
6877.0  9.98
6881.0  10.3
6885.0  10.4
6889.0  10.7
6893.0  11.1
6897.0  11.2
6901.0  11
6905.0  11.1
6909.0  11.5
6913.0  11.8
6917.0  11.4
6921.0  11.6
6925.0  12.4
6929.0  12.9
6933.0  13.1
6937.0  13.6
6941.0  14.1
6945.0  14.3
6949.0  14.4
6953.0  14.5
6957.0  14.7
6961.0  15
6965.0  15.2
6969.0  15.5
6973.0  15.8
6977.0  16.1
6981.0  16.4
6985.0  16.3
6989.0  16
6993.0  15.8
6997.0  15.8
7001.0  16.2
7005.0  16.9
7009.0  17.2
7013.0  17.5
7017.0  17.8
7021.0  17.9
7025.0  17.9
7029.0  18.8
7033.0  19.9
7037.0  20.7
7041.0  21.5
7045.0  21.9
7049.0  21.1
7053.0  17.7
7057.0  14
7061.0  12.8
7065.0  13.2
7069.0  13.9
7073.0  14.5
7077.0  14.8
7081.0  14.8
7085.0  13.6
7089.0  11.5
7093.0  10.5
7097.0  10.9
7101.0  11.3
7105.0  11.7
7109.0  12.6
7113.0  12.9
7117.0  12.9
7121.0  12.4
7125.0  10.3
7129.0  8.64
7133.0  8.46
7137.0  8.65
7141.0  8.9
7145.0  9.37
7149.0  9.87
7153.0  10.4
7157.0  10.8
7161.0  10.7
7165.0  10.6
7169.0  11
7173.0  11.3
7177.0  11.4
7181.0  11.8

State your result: 0.37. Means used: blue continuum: 12.8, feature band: 8.76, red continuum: 10.7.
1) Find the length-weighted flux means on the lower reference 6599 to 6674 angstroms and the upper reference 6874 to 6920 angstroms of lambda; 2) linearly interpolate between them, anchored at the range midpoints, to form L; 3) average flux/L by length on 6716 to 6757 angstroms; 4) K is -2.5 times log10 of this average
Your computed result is 0.34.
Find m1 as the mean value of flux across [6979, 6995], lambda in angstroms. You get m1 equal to 16.1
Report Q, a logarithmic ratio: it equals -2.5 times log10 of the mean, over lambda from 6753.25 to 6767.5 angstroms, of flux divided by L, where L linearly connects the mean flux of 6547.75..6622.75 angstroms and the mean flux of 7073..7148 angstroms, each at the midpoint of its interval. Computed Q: 0.42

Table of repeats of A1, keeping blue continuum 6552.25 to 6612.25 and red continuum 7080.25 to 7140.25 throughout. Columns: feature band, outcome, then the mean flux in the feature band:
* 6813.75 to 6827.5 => 0.33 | 9.09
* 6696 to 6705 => 0.35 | 9.25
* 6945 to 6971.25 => -0.25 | 14.8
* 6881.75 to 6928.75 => 0.06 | 11.3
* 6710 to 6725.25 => 0.49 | 8.07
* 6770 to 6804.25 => 0.42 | 8.42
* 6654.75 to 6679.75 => 0.33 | 9.53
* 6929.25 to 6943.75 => -0.14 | 13.6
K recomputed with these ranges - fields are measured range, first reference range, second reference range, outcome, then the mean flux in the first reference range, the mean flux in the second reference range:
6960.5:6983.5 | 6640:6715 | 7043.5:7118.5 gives -0.23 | 9.29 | 14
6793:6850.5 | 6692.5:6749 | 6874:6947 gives 0.13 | 8.37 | 11.8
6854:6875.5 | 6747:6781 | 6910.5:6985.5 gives 0.20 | 8.61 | 14.1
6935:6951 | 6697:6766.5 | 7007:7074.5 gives 0.04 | 8.32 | 17.6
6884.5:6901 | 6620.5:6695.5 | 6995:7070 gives 0.32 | 9.71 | 17.6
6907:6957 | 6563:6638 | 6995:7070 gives 0.25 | 12.3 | 17.6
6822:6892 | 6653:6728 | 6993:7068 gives 0.33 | 8.87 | 17.6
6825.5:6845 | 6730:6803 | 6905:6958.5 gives 0.08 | 8.32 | 13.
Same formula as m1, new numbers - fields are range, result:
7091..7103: 10.9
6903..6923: 11.5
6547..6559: 14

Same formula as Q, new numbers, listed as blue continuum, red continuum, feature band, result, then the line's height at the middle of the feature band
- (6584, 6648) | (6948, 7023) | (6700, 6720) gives 0.406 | 12.8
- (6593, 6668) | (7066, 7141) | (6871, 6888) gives 0.126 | 11.4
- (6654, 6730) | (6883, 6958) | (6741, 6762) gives 0.195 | 9.76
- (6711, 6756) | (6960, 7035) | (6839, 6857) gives 0.246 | 11.8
